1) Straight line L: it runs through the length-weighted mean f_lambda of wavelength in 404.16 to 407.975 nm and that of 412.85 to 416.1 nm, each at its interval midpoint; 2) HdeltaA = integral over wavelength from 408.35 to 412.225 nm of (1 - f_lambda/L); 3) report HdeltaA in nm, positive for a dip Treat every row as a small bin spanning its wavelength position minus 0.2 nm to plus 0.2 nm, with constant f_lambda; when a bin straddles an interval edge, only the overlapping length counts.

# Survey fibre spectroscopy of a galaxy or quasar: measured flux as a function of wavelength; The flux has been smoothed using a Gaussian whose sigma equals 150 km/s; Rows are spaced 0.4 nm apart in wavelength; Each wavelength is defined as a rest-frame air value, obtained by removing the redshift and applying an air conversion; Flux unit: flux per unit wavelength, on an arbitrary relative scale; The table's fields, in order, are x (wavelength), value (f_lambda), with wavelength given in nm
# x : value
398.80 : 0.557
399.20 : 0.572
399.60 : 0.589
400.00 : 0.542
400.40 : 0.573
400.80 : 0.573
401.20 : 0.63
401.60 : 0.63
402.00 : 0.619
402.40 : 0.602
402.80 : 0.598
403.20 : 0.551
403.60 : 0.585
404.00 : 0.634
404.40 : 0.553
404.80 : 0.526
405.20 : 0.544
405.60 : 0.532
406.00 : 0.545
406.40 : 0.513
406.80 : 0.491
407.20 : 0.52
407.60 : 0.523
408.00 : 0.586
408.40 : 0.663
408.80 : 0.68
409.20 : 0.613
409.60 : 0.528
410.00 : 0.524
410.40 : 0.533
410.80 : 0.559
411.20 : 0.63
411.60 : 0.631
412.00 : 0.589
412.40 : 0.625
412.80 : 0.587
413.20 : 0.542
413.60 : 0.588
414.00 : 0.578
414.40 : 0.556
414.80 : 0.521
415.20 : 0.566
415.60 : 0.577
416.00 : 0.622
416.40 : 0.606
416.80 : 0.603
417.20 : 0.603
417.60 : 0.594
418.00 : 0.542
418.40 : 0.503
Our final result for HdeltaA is -0.30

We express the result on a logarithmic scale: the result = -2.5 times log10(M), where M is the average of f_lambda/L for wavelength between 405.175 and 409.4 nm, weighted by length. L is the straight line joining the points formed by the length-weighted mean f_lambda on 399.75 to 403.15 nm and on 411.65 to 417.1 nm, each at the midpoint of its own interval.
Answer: 0.04 mag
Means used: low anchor 0.594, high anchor 0.583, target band 0.565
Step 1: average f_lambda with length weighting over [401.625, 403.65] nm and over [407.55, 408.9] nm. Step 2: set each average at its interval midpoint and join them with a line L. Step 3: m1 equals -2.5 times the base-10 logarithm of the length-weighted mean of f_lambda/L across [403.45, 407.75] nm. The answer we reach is 0.12 mag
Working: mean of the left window 0.595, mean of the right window 0.618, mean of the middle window 0.542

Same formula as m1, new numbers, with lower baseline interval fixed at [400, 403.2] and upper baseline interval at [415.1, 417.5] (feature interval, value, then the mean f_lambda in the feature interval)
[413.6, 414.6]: 0.048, 0.571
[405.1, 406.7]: 0.128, 0.53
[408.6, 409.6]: -0.046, 0.623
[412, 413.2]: 0.008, 0.592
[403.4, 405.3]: 0.050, 0.57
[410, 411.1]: 0.090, 0.55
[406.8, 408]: 0.135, 0.527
